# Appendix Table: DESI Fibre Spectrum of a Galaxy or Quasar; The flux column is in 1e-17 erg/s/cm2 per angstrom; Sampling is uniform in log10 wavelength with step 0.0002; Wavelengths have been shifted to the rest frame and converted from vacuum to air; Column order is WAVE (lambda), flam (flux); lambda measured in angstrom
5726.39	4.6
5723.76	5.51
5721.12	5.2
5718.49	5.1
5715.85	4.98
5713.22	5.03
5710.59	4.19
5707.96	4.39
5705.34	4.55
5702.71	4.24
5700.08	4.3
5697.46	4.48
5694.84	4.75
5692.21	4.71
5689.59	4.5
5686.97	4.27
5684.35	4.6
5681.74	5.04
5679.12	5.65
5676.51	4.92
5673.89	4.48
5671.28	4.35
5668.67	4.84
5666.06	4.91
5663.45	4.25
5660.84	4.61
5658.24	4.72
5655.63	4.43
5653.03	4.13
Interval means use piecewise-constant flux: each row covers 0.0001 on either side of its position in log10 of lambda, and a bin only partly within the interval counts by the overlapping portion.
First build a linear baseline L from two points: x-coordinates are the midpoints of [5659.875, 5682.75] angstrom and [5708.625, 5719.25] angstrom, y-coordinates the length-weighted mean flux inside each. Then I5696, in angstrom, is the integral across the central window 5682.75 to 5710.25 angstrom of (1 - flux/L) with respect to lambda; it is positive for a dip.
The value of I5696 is 1.8 angstrom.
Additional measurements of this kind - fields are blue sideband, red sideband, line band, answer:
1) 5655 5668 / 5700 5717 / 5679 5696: -0.6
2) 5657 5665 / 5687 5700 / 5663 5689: -1.1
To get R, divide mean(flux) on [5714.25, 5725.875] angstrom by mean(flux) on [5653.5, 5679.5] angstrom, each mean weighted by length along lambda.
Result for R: 1.1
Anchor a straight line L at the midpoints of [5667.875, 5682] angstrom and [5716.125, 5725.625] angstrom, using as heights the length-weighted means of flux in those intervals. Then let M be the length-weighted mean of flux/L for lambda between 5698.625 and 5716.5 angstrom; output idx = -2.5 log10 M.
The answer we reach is 0.134 mag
